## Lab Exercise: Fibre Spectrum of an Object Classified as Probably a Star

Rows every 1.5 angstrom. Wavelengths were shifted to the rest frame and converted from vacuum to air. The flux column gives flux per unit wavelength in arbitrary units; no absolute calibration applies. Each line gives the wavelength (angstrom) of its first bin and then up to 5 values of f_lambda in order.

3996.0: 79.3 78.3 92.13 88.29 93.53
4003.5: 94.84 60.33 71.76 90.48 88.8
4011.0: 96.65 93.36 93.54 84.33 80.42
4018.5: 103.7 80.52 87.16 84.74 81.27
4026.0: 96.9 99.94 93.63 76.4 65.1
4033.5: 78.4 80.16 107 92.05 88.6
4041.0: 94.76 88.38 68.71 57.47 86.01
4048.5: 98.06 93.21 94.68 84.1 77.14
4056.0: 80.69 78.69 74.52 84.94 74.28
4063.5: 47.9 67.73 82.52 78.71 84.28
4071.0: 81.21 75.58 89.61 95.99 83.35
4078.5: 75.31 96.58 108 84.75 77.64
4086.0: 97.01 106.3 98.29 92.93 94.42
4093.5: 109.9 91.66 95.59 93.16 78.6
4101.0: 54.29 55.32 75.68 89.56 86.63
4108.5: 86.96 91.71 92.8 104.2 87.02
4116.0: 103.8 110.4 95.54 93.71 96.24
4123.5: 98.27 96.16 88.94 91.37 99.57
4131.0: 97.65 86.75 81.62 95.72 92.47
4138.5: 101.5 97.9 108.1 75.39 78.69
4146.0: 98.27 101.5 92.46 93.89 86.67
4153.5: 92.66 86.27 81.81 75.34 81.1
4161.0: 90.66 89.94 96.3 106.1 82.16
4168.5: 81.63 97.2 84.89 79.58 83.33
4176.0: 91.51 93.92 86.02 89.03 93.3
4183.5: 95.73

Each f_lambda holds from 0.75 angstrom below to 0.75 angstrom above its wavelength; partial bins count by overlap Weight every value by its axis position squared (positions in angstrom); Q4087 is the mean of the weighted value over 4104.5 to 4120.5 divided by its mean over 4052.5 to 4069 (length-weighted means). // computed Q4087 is 1.3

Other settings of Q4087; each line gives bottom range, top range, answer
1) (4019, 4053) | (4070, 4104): 1.04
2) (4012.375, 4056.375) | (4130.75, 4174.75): 1.10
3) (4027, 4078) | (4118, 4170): 1.16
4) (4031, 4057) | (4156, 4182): 1.11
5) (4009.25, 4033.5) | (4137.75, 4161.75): 1.10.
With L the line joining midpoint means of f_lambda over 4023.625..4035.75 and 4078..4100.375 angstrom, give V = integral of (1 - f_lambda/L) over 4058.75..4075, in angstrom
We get 2.4 angstrom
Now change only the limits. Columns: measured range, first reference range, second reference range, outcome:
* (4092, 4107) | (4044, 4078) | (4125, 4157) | 0.4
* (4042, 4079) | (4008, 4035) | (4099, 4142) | 3.6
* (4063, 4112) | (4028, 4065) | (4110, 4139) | 1.8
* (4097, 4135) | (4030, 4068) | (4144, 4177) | -1.7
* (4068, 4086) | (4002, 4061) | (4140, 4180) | 0.0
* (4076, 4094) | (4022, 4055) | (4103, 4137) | -0.7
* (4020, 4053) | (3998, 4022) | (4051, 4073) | -1.5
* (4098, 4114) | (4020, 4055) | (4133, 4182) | 1.1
